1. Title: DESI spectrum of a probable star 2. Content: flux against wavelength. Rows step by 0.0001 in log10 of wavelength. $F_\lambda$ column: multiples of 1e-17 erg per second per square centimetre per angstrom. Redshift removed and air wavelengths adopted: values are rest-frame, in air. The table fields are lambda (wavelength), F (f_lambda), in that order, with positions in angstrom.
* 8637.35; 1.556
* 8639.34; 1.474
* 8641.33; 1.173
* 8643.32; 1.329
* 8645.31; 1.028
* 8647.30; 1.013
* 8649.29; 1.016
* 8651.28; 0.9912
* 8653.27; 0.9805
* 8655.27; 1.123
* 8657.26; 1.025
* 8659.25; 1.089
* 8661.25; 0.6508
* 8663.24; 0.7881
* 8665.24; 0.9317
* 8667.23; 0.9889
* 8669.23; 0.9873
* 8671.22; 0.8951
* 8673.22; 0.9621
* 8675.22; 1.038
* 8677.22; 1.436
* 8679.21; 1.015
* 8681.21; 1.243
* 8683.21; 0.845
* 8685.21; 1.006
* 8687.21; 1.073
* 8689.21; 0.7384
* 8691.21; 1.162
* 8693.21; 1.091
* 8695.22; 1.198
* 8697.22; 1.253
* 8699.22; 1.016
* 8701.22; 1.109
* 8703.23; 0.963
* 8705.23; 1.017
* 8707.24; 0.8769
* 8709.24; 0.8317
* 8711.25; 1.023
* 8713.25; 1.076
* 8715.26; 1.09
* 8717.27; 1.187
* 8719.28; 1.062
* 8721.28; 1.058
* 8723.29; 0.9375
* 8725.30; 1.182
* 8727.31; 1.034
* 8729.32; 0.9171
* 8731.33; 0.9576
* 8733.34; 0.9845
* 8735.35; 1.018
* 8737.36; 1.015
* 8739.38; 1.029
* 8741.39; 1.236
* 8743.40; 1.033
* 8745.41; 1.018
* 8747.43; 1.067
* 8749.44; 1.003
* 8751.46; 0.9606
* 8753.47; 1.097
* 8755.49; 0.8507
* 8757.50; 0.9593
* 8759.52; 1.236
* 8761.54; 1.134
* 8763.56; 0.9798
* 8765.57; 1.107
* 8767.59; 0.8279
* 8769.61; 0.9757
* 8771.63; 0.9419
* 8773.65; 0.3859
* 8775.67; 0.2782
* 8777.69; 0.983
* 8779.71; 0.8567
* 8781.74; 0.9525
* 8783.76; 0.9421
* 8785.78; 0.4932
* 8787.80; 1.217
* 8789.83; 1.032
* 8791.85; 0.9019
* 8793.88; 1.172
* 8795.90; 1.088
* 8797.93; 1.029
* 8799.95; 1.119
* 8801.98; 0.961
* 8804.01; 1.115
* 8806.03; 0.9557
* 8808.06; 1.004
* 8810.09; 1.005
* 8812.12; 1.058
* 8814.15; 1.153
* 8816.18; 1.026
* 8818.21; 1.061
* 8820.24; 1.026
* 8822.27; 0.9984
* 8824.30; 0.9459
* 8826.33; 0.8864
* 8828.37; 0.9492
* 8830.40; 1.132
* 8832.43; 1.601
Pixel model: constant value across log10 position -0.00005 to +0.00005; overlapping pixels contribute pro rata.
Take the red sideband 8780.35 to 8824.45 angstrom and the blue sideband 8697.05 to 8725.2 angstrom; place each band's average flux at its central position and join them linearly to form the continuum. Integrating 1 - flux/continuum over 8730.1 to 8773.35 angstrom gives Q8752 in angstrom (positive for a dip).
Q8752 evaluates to 0.62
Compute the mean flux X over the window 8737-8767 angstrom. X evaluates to 1.05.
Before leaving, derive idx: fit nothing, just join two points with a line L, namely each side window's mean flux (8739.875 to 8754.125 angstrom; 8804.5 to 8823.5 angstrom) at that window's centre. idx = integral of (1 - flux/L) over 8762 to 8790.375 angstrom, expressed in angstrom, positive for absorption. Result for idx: 5.1 angstrom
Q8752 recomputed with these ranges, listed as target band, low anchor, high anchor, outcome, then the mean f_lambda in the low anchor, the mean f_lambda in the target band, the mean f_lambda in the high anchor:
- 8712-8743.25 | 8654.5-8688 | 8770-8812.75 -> -2.67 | 1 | 1.05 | 0.928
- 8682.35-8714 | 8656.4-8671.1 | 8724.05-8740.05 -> -1.62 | 0.921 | 1.02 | 1.02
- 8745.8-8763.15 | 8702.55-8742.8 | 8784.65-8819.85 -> -0.19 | 1.03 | 1.04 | 1.02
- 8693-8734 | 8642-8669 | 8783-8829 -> -1.60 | 0.998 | 1.04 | 1.01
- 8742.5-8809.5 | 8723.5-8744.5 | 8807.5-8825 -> 4.84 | 1.04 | 0.96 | 1.03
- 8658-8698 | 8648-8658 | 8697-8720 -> 0.47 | 1.03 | 1.02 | 1.03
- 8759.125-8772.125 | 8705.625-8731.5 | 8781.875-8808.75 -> -0.18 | 1.02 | 1.02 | 1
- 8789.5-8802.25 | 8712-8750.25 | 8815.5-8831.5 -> -0.38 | 1.05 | 1.05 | 1.01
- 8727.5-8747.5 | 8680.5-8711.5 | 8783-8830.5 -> -0.12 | 1.03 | 1.03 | 1.01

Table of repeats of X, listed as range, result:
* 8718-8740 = 1.02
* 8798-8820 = 1.04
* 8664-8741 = 1.03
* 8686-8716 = 1.03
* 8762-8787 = 0.821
